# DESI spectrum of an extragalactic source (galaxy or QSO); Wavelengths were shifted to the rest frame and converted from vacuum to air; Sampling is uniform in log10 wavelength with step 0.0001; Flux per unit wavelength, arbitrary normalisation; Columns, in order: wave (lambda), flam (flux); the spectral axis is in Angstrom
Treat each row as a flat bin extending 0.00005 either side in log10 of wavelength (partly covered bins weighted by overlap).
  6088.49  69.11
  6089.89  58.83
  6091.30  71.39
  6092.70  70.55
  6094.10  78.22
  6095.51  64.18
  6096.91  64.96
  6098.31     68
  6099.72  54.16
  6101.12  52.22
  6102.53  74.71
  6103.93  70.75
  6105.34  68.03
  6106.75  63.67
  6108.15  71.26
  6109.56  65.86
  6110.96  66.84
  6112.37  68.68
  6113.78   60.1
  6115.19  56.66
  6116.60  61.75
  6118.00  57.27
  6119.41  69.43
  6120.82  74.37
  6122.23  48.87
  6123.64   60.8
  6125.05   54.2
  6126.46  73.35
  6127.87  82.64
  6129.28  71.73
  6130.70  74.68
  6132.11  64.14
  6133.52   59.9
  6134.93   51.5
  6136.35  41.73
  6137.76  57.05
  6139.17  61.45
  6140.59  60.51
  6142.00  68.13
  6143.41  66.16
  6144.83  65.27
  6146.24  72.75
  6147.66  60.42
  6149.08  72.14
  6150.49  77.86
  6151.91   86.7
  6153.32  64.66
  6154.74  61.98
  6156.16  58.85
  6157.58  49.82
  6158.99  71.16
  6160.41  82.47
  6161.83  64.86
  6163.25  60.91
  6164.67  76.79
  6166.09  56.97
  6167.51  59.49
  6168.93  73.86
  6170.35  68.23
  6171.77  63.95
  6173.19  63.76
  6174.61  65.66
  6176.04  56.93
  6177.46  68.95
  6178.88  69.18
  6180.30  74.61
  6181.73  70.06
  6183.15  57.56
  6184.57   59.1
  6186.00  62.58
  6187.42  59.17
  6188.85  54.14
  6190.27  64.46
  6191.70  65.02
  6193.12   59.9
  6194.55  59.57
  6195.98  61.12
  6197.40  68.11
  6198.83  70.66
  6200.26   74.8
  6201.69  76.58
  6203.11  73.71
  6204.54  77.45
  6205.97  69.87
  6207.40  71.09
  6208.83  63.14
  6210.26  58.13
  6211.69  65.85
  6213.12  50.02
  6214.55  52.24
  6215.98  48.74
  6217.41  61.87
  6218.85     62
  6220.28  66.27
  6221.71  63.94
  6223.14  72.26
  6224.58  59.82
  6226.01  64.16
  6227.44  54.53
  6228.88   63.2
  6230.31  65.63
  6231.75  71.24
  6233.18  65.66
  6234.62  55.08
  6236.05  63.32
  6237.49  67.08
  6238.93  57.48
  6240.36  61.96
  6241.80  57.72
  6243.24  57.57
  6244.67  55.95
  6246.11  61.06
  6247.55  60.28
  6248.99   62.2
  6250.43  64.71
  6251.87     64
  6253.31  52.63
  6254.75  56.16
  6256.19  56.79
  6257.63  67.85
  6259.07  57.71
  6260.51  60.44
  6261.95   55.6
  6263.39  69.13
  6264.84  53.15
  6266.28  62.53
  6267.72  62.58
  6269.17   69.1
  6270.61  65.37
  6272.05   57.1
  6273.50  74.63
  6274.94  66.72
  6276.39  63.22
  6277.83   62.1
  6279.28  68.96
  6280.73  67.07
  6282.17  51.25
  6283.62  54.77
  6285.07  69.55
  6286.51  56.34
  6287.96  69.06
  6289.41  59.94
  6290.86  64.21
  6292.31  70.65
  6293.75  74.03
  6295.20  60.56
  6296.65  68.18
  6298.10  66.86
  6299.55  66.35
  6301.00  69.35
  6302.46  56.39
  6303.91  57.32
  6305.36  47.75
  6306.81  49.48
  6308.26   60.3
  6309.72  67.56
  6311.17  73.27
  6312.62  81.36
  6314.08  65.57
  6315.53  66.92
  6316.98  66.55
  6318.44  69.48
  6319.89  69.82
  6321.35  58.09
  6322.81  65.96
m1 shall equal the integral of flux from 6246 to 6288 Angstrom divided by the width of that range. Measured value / 62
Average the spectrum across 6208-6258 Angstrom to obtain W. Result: 60.8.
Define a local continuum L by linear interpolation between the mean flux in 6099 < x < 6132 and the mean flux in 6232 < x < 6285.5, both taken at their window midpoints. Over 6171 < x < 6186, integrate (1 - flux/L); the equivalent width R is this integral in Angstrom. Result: -0.3 Angstrom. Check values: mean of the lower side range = 65.3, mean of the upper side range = 61.6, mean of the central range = 64.9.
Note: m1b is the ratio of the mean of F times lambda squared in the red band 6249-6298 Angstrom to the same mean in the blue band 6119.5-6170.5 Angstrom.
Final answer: 1.0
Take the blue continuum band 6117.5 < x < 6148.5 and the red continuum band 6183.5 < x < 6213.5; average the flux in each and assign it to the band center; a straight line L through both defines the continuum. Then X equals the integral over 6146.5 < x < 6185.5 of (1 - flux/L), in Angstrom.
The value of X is -1.40 Angstrom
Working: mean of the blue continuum 63.5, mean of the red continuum 65.1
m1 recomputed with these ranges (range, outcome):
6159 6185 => 66.5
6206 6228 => 61.3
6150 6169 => 67.3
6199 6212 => 70.2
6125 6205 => 65.8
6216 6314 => 62.6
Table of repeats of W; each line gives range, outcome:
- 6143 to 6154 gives 70.9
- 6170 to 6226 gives 64.3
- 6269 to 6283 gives 64.3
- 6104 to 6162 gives 65.2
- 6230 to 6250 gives 61.5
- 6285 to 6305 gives 64.5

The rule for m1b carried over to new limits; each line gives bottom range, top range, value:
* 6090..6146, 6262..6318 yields 1.05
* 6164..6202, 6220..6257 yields 0.96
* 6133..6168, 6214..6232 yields 0.98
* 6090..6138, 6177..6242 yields 1.02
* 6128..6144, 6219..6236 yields 1.05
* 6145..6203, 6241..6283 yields 0.96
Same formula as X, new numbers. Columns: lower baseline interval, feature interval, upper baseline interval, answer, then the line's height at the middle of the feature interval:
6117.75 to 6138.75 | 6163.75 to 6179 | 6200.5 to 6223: -0.5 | 63.7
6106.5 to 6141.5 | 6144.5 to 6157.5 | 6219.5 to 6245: -1.1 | 63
